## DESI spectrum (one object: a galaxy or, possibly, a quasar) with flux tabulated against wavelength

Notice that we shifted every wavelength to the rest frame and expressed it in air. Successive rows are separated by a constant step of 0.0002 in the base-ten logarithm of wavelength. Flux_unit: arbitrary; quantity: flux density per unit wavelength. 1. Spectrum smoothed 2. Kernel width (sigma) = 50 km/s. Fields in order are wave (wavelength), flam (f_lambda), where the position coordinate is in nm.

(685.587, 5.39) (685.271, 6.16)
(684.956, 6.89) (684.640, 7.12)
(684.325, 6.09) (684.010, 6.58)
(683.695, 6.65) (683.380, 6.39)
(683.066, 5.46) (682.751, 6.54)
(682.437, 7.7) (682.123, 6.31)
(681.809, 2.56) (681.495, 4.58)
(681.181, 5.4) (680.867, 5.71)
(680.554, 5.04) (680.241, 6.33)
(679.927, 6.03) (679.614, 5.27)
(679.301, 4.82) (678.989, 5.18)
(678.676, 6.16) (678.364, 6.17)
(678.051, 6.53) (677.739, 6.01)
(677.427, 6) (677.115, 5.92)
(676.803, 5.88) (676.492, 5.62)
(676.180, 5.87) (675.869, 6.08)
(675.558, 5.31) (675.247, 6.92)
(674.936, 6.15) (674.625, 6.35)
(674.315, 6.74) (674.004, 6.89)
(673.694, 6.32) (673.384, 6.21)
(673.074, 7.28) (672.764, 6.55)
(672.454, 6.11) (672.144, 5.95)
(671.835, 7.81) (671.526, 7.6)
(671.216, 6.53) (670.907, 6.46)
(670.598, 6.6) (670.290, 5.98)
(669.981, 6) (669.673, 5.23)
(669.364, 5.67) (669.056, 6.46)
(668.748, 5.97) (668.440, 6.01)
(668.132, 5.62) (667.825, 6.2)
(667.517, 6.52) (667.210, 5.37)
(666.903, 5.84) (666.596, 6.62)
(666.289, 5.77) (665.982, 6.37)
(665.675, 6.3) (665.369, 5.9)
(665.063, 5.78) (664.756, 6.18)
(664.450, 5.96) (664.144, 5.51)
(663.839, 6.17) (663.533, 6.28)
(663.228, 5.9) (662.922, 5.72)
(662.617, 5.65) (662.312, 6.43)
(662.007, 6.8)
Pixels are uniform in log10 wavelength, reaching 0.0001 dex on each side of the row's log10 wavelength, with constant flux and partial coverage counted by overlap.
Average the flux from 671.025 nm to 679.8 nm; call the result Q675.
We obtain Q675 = 6.22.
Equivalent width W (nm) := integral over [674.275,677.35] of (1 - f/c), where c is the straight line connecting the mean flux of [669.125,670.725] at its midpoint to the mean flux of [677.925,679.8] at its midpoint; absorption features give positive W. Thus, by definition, -0.16 nm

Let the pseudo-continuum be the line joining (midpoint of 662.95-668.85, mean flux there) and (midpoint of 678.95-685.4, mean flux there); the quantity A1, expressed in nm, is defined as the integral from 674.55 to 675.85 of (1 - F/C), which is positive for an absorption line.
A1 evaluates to -0.052 nm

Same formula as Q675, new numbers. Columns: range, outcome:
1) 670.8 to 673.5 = 6.73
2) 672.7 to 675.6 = 6.52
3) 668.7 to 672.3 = 6.37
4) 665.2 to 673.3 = 6.26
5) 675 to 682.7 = 5.74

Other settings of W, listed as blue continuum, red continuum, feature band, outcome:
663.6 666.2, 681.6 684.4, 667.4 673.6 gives -0.33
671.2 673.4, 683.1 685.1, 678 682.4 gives 0.77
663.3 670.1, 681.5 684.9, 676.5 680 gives 0.15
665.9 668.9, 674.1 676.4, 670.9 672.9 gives -0.20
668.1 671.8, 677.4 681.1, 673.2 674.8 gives -0.13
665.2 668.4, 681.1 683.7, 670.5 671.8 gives -0.21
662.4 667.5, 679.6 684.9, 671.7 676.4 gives -0.38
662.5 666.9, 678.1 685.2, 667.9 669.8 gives 0.04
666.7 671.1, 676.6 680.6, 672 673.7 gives -0.14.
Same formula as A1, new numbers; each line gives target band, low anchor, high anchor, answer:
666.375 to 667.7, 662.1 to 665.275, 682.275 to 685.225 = 0.00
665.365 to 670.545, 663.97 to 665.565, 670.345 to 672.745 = 0.21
